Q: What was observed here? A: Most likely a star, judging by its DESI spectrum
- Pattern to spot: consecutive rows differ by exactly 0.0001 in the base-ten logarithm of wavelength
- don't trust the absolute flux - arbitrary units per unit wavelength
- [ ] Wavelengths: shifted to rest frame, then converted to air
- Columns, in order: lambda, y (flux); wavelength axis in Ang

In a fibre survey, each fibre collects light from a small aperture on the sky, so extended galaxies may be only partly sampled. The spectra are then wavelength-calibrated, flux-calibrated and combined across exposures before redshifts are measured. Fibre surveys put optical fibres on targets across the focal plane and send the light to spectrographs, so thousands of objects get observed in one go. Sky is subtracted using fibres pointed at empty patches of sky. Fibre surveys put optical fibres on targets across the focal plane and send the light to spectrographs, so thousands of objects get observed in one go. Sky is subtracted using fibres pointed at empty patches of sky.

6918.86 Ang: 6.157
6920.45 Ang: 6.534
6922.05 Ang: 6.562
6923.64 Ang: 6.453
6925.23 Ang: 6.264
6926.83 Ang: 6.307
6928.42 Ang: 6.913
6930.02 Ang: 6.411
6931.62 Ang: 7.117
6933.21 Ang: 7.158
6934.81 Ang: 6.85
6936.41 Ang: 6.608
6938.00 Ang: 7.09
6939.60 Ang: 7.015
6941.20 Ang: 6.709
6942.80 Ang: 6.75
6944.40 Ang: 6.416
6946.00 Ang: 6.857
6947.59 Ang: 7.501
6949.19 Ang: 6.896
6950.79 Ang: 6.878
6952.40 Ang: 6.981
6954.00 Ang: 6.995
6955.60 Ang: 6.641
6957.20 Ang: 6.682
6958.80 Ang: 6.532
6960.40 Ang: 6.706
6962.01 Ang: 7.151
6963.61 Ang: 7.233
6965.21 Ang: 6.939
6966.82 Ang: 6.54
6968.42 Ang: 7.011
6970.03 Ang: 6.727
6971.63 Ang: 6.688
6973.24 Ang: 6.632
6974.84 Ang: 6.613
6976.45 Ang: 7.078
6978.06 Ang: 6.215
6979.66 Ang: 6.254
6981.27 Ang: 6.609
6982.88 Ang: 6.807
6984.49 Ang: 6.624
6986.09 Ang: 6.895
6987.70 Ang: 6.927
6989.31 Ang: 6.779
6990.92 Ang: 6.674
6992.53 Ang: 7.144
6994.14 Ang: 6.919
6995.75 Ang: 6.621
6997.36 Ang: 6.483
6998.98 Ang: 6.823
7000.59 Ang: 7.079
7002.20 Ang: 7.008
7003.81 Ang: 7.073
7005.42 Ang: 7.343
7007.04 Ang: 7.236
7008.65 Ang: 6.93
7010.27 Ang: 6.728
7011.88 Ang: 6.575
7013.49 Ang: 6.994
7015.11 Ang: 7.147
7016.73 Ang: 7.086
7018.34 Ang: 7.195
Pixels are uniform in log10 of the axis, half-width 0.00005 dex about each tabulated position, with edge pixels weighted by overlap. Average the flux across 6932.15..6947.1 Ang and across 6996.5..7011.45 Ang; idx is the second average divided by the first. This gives 1.0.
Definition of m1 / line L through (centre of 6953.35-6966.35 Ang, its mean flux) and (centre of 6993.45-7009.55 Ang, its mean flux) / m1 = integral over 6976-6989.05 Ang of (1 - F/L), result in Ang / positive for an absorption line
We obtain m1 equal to 0.4 Ang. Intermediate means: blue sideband 6.85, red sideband 6.95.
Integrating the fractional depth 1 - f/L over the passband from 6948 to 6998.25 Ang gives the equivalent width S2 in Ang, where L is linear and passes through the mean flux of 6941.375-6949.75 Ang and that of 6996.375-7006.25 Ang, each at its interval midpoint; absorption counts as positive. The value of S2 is 1.02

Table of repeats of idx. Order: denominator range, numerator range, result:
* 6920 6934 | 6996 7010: 1.05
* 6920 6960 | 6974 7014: 1.01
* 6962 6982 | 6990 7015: 1.03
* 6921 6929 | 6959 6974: 1.05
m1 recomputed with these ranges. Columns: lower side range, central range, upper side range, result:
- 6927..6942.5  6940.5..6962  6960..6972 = 0.1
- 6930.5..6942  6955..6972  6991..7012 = 0.3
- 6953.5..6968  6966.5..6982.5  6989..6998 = 0.4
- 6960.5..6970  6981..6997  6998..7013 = 0.4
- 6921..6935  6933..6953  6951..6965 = -0.4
